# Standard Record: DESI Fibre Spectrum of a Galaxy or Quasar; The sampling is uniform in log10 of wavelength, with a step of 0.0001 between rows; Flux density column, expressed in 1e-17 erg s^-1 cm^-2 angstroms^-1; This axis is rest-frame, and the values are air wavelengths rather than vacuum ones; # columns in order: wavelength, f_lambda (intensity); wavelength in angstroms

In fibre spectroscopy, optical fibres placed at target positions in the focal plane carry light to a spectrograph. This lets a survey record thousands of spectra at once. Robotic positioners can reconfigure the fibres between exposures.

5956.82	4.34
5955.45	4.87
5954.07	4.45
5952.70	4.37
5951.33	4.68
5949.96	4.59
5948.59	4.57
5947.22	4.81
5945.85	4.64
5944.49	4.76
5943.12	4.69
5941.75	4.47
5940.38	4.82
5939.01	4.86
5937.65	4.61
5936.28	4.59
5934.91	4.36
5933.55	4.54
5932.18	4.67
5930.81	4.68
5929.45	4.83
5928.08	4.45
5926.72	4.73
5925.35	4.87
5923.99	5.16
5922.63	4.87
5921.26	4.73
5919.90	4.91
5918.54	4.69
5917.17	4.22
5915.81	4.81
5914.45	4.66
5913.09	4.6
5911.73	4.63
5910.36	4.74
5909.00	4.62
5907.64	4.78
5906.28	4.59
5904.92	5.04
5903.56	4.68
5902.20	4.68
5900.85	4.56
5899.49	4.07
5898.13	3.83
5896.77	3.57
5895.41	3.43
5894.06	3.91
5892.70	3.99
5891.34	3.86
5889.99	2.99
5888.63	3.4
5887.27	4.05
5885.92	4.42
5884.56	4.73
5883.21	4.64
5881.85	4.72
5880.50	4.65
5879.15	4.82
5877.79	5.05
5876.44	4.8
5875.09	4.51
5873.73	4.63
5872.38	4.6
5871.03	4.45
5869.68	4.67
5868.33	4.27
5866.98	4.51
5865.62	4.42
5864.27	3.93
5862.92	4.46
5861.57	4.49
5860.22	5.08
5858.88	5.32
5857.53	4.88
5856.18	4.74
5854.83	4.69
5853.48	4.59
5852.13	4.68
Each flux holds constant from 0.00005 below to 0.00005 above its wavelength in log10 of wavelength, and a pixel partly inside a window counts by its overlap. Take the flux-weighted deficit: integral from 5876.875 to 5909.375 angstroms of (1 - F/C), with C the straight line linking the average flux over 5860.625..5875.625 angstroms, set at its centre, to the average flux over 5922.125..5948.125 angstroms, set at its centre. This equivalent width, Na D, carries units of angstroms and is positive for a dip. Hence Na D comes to 1.8 angstroms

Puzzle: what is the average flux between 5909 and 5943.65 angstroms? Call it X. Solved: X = 4.69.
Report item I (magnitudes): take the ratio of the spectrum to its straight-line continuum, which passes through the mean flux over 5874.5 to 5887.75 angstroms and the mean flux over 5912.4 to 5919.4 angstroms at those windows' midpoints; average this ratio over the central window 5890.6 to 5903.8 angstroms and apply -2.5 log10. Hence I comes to 0.150 mag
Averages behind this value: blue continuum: 4.65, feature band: 4.03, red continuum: 4.61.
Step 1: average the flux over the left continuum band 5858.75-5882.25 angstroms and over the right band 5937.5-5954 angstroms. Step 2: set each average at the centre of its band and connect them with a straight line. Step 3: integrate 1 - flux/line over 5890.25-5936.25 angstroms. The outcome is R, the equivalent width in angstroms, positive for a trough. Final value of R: 1.4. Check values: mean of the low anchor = 4.62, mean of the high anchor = 4.65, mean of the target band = 4.5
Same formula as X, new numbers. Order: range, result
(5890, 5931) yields 4.48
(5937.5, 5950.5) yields 4.69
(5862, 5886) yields 4.57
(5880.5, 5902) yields 4.05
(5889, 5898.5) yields 3.64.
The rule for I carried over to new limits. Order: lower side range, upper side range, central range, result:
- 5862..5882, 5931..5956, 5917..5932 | -0.03 mag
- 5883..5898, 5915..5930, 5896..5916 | -0.05 mag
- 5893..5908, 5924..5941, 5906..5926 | -0.06 mag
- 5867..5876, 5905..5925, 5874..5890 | 0.03 mag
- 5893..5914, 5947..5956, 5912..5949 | -0.04 mag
